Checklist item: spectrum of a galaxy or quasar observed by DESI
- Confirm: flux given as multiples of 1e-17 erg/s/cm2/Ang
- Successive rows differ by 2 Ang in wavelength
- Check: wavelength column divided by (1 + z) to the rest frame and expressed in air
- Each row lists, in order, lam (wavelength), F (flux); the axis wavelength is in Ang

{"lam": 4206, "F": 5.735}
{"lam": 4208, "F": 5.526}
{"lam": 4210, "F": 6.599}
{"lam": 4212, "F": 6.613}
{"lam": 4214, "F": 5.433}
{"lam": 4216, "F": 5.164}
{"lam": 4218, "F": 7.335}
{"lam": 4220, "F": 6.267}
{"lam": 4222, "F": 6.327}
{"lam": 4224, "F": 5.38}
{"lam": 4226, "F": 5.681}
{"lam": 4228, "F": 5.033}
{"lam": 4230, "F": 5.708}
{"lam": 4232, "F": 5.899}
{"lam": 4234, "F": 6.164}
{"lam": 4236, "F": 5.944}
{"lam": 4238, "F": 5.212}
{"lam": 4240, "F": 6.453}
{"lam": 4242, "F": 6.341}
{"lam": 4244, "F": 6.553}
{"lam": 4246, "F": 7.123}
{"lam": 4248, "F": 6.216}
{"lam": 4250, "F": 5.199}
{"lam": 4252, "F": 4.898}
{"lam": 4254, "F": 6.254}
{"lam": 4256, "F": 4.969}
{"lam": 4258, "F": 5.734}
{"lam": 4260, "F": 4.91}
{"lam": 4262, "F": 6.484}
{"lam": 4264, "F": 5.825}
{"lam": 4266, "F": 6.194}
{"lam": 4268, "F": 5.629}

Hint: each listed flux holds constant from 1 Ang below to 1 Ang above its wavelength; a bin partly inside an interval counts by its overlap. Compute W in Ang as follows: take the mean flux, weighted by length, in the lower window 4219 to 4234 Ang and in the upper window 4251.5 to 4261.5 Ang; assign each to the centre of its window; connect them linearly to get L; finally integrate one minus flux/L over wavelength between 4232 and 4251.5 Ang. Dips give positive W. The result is -1.7 Ang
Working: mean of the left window 5.78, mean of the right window 5.43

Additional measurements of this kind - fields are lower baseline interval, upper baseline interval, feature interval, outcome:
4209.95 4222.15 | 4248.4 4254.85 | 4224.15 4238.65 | 0.6 Ang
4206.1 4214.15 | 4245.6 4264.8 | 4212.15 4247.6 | -0.6 Ang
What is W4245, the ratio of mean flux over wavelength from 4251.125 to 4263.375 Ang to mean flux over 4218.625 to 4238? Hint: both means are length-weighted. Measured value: 1.0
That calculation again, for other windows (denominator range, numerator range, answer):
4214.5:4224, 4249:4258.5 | 0.88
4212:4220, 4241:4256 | 0.99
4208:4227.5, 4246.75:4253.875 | 0.93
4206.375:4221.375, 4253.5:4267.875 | 0.94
